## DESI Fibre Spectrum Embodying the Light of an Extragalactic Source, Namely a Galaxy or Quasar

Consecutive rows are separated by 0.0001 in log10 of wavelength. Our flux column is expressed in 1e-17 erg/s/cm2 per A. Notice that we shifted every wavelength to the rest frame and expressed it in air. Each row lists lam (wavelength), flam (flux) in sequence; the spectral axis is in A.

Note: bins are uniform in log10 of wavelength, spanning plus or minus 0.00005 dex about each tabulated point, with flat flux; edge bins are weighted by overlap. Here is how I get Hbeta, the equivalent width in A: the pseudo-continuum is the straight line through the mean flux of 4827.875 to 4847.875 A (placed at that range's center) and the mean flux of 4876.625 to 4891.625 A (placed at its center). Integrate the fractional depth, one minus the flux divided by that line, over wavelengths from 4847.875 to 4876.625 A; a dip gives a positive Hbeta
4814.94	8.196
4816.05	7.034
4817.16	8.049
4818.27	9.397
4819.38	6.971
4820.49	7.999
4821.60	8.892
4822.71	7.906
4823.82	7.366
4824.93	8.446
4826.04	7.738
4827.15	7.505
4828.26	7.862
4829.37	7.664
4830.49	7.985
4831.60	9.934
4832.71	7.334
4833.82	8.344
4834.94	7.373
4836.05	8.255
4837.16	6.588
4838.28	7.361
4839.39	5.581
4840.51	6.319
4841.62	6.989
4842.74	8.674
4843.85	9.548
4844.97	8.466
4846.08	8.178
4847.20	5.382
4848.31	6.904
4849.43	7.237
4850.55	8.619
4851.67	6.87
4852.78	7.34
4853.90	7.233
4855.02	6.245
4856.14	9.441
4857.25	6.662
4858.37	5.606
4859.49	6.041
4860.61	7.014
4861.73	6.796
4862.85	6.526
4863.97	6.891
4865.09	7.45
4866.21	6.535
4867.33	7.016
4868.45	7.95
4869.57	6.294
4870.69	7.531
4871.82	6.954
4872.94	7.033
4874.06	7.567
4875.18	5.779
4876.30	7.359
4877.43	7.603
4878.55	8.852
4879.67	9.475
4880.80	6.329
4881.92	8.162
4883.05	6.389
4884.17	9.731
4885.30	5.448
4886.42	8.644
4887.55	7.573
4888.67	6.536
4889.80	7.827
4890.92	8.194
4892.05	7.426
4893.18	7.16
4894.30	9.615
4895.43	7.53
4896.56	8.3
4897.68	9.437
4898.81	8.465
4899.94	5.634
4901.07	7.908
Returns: 2.5 A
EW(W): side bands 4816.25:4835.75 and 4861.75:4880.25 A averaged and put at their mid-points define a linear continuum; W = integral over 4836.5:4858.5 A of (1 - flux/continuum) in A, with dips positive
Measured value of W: 1.1 A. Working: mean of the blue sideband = 8.03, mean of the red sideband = 7.29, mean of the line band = 7.3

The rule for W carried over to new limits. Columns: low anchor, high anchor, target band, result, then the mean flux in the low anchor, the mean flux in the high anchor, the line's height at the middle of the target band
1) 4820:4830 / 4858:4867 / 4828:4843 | 0.0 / 7.93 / 6.64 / 7.57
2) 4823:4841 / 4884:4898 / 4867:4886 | 1.0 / 7.61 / 7.88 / 7.82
